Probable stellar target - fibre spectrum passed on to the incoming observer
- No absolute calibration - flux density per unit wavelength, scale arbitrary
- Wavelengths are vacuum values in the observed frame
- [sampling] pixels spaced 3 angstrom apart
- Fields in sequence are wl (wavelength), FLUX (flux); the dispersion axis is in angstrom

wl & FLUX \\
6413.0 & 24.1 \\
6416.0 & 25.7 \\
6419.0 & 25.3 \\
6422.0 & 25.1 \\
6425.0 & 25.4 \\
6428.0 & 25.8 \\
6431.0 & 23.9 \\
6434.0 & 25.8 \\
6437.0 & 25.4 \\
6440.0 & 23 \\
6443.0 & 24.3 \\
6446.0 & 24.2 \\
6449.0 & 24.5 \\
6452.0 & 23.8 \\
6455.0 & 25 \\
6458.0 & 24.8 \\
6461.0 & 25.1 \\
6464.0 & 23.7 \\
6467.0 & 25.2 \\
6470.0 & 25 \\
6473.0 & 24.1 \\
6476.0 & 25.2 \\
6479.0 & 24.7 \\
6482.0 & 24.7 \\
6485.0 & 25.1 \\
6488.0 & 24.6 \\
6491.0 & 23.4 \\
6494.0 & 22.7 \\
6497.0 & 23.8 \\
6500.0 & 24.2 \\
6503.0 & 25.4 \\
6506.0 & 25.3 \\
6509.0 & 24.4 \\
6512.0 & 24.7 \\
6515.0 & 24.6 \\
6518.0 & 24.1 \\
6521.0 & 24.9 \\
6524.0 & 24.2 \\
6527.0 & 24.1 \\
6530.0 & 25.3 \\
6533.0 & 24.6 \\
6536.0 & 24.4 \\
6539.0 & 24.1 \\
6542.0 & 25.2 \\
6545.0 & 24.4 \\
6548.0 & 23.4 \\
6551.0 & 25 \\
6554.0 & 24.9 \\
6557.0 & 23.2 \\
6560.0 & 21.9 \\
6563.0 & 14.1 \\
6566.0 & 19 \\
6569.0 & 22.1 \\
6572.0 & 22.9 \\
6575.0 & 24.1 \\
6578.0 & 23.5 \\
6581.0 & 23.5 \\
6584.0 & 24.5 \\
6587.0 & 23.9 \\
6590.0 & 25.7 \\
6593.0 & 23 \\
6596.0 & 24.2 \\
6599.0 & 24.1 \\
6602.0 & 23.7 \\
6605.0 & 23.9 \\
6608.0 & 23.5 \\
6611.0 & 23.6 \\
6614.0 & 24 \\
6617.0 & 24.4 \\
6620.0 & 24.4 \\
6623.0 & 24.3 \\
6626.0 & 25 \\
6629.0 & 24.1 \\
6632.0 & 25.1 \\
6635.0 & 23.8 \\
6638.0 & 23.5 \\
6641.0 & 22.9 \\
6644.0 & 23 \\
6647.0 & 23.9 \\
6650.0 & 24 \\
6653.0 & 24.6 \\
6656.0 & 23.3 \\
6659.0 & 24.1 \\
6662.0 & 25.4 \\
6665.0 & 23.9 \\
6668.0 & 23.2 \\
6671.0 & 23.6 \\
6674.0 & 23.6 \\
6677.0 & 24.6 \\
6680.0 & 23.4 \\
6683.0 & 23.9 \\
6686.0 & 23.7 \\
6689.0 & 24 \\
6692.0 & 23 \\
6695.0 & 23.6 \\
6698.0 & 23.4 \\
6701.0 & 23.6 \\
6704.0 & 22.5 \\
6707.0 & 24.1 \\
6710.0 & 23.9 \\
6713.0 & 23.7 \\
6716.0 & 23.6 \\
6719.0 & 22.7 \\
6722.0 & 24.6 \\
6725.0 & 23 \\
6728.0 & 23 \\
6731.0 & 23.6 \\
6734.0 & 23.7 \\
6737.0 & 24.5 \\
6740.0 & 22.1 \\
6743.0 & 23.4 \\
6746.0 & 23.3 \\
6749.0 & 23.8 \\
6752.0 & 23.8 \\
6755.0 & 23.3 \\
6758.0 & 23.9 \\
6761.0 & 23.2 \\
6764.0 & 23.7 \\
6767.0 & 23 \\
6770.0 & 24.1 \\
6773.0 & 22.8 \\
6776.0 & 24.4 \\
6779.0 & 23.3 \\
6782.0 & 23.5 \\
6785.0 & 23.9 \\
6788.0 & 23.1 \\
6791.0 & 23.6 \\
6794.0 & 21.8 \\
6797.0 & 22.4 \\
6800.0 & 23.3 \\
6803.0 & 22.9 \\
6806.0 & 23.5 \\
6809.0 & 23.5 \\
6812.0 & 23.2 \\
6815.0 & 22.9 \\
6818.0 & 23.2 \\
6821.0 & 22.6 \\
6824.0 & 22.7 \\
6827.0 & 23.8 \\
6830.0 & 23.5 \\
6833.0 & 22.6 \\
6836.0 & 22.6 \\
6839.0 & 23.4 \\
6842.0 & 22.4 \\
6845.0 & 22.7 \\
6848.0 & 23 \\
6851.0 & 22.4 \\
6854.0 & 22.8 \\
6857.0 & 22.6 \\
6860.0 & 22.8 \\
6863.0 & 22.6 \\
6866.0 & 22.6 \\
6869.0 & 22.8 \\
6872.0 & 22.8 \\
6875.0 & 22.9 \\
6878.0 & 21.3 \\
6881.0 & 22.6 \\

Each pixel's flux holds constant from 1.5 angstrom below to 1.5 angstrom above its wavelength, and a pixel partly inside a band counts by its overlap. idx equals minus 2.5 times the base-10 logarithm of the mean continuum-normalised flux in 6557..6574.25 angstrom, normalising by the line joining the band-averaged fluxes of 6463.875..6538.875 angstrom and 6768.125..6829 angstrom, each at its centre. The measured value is 0.184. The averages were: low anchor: 24.5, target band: 20.5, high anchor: 23.2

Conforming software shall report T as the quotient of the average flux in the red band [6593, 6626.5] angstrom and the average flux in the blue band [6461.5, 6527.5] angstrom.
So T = 0.98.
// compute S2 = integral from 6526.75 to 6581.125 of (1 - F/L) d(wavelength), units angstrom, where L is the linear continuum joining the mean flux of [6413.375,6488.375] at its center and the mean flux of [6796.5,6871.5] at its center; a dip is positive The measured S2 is 2.6 angstrom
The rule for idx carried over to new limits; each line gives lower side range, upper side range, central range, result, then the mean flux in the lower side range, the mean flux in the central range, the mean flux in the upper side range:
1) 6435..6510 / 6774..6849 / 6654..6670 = -0.01 mag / 24.5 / 24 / 23.1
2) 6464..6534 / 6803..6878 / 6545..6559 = 0.01 mag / 24.5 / 24.1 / 22.9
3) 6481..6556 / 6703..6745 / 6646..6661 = -0.01 mag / 24.4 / 24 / 23.5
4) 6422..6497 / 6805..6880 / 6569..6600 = 0.01 mag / 24.6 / 23.8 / 22.8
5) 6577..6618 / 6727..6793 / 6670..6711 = 0.00 mag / 24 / 23.6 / 23.5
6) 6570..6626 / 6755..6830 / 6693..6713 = 0.00 mag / 24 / 23.5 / 23.3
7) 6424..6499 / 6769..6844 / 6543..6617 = 0.04 mag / 24.5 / 23.2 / 23.2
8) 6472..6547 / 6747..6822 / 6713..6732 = 0.01 mag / 24.5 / 23.4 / 23.3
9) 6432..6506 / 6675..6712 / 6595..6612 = 0.01 mag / 24.5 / 23.8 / 23.6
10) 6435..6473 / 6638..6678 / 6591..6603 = 0.01 mag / 24.5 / 23.8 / 23.8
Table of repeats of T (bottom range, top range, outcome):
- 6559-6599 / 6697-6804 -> 1.04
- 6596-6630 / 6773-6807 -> 0.96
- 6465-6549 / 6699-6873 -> 0.95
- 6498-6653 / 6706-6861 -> 0.98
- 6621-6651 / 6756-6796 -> 0.98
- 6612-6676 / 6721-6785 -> 0.98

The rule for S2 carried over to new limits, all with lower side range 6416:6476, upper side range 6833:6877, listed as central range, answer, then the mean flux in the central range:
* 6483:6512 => 0.16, 24.3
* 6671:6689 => -0.19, 23.8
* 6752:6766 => -0.20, 23.5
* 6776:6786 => -0.25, 23.7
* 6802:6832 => -0.35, 23.2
